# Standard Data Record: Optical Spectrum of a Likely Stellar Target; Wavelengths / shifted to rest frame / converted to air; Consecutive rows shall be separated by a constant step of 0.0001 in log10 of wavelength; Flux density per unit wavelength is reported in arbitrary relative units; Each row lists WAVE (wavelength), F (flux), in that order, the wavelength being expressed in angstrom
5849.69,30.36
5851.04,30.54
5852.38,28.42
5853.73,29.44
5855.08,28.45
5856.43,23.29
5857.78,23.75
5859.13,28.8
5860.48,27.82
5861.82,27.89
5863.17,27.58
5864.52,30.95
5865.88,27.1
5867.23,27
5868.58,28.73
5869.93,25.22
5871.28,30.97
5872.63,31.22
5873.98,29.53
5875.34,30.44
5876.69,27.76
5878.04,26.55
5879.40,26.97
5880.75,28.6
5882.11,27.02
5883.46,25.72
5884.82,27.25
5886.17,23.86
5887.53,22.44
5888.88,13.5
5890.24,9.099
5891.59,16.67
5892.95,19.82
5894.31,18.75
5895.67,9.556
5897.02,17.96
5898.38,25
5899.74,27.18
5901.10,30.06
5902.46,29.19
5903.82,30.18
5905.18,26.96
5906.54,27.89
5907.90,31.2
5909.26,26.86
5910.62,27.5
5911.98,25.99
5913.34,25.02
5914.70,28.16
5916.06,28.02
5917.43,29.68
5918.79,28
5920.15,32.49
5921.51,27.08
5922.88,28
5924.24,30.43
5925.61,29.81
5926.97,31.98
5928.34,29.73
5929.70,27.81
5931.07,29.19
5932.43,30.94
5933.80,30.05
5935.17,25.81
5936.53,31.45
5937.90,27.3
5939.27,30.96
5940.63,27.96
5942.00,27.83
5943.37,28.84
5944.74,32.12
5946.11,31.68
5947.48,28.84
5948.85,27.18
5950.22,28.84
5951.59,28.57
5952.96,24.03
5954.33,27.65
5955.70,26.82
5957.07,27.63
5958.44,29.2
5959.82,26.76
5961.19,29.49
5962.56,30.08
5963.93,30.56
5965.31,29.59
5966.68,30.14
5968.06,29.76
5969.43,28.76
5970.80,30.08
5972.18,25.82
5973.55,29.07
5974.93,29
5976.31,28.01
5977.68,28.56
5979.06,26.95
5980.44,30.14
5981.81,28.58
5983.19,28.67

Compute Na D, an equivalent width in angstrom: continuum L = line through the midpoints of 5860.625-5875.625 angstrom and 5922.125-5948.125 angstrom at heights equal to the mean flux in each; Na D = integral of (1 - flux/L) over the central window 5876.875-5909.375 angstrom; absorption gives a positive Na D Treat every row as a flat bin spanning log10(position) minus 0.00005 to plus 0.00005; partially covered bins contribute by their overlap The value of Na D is 6.0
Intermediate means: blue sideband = 28.7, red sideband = 29.5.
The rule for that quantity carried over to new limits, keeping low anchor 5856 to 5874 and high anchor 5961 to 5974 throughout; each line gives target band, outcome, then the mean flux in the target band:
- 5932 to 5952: -0.2 angstrom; 29.2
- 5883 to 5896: 4.3 angstrom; 18.8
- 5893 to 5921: 2.3 angstrom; 26.1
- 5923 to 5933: -0.4 angstrom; 29.9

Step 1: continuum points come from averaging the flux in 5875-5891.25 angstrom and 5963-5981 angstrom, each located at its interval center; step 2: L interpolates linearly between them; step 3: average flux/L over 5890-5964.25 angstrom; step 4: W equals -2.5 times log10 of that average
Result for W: -0.04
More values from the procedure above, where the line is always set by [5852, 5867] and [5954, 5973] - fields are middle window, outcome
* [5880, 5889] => 0.128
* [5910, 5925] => 0.000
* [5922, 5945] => -0.035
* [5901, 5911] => -0.023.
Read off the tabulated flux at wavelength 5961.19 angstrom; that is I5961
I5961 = 29.49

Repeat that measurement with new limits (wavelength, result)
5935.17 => 25.81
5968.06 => 29.76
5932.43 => 30.94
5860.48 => 27.82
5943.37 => 28.84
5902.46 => 29.19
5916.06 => 28.02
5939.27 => 30.96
